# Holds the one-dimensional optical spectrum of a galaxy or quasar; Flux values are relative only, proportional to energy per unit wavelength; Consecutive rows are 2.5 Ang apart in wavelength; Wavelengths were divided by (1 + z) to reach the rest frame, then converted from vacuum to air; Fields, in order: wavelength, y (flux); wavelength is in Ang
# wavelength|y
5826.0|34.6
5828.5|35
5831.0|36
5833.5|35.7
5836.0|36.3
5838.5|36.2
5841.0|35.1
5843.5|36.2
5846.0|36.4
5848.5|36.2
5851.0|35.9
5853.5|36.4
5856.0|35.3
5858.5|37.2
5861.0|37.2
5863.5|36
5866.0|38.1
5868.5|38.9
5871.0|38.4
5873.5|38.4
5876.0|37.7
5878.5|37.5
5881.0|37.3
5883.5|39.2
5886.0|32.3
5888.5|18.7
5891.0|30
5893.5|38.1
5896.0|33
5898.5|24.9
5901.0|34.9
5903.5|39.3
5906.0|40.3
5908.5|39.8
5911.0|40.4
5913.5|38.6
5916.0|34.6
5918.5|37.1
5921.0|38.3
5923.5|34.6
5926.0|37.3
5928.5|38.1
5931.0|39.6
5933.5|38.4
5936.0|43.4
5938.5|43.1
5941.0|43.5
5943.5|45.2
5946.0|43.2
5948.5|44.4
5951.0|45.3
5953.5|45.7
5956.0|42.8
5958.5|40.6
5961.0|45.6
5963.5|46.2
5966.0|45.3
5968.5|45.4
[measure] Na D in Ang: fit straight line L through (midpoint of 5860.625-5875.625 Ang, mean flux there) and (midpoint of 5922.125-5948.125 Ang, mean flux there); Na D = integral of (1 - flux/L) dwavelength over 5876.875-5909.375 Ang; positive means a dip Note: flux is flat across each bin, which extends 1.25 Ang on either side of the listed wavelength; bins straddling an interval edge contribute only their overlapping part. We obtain 3.9 Ang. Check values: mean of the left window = 37.9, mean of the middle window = 34.2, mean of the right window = 40.8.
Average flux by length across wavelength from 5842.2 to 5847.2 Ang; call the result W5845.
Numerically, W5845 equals 36.3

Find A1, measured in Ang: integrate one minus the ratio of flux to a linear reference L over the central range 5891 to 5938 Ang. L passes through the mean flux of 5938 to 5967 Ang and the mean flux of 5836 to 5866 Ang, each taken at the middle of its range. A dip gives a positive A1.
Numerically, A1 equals 4.7 Ang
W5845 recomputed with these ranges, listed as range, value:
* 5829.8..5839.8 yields 36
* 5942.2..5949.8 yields 44.3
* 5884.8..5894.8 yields 29.8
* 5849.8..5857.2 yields 35.9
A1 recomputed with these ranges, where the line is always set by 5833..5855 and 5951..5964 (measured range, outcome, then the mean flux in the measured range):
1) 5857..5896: 2.8 Ang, 35.6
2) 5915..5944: 2.0 Ang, 39.3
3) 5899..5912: 0.8 Ang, 38.1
